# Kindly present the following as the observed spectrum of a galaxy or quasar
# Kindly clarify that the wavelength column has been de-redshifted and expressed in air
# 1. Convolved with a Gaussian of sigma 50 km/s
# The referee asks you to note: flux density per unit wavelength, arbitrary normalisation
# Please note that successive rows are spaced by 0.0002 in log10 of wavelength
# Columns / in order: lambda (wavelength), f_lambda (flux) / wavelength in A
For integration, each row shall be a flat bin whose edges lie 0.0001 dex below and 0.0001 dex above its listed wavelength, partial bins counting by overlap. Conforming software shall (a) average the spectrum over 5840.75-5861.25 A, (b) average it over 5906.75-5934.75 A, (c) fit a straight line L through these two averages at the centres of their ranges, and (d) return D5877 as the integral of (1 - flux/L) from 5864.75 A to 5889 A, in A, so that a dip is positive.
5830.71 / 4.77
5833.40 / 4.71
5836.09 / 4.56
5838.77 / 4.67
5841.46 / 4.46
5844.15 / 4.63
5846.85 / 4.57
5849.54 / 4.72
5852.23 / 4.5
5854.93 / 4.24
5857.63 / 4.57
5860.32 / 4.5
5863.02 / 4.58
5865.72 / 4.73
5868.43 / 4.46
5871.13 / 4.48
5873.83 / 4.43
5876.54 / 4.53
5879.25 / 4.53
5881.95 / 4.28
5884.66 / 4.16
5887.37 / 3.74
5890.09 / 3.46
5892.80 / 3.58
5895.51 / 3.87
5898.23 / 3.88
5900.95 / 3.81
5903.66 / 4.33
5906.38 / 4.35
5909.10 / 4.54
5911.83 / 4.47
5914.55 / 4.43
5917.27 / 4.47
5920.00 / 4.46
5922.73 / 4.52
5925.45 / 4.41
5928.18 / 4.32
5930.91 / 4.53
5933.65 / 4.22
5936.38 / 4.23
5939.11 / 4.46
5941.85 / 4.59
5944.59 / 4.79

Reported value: 0.7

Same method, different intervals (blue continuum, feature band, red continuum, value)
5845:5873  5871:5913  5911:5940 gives 3.11 A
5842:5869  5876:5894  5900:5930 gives 1.80 A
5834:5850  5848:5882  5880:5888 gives -1.36 A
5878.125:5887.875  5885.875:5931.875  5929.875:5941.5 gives 1.17 A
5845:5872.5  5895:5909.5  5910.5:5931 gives 1.15 A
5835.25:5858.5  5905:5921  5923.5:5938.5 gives -0.20 A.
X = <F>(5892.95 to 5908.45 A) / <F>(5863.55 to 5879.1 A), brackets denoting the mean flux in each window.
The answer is 0.89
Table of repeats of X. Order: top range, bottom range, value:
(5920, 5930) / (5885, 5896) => 1.20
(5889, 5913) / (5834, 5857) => 0.89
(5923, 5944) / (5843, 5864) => 0.97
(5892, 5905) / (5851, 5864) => 0.87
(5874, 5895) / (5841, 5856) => 0.90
